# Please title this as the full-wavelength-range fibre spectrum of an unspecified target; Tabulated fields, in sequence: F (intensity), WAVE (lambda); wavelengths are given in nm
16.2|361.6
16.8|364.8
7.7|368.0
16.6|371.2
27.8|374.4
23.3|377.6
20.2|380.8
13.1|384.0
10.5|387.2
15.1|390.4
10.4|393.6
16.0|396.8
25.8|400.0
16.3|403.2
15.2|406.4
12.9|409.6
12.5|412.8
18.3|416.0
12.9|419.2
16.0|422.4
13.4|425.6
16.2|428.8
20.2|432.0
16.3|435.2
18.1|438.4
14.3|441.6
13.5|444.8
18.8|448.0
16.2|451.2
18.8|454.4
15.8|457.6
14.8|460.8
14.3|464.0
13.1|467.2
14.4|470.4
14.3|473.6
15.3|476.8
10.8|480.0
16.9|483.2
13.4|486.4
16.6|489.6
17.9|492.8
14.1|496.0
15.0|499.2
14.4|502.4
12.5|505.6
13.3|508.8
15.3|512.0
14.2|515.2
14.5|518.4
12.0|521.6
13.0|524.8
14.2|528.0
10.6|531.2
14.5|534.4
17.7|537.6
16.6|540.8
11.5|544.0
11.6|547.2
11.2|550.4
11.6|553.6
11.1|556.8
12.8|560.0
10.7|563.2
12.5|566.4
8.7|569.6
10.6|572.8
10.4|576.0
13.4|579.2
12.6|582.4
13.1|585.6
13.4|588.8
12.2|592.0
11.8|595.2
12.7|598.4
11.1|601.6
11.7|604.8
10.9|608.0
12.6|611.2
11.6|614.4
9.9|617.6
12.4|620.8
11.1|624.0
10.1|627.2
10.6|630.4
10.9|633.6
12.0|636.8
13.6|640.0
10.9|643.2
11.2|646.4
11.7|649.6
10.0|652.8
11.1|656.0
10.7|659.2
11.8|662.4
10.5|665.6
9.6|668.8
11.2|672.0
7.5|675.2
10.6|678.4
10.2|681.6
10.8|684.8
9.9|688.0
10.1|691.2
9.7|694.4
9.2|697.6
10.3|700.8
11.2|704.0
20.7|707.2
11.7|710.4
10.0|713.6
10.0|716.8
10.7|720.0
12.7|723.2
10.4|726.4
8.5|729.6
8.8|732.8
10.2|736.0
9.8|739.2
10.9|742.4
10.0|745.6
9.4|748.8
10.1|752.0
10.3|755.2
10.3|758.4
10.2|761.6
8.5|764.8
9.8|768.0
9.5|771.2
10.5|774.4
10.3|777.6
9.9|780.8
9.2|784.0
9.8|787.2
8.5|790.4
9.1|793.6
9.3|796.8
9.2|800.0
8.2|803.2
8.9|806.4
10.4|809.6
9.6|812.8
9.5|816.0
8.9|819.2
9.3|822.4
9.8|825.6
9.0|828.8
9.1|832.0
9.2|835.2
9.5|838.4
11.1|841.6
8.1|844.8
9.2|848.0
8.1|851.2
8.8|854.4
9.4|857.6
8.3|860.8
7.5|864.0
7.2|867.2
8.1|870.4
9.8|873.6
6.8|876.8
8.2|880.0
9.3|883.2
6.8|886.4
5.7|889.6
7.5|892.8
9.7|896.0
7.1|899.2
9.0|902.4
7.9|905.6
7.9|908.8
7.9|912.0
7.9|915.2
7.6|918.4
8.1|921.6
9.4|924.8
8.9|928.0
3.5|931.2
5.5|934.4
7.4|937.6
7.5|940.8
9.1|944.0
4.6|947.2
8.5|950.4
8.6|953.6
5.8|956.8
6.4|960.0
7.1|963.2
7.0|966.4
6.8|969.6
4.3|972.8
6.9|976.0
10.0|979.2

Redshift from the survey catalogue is 0.077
